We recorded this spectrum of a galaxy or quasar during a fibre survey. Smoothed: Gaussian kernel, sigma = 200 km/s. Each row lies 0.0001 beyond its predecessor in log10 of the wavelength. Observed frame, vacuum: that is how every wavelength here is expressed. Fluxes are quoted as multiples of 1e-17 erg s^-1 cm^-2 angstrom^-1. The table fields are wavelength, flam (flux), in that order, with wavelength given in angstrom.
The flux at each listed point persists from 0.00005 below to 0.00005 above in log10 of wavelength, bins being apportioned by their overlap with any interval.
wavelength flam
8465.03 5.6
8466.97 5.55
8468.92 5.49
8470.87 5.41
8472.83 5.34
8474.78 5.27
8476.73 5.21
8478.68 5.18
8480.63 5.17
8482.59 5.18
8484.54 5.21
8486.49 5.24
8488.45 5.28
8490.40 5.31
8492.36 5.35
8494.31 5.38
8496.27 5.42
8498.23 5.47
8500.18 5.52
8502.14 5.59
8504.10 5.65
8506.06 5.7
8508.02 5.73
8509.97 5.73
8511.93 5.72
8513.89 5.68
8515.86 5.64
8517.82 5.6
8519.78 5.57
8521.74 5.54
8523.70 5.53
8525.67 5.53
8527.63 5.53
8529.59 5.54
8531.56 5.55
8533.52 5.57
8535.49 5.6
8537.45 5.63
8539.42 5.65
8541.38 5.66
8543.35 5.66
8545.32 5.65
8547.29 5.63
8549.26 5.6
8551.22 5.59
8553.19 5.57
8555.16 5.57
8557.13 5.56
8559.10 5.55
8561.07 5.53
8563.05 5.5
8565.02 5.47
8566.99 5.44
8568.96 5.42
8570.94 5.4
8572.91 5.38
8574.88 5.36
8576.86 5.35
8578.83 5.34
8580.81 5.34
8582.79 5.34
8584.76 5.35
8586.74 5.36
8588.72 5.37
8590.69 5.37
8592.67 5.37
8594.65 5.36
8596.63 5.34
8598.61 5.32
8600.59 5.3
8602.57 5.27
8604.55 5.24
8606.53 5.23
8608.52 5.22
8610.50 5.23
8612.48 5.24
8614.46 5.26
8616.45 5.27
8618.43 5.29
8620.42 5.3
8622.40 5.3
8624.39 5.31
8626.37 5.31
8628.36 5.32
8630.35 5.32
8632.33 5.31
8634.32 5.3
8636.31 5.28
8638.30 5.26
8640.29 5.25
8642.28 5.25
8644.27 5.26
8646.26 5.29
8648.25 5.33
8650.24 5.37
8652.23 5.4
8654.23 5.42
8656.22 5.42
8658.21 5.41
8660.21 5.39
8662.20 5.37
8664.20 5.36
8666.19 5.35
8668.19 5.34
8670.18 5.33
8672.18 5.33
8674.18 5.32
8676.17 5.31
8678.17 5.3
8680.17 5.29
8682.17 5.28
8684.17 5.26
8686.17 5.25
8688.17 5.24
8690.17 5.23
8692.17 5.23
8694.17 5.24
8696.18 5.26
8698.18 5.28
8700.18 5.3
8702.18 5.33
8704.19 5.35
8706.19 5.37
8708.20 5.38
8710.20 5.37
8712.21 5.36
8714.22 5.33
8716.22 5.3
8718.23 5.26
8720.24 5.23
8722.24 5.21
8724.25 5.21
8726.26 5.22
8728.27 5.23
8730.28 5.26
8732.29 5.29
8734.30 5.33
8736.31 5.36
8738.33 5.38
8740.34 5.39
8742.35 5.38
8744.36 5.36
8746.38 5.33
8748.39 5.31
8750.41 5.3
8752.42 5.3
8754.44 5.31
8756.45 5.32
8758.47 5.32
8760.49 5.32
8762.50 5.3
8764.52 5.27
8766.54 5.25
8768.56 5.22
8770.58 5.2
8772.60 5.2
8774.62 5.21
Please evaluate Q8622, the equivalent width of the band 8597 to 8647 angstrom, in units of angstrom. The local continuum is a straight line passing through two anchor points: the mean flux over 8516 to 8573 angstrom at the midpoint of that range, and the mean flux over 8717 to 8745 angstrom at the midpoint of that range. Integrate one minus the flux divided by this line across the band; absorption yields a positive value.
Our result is 1.6 angstrom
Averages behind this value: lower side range 5.56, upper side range 5.29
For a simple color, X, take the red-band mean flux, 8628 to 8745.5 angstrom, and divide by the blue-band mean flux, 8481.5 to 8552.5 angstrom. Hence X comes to 1.0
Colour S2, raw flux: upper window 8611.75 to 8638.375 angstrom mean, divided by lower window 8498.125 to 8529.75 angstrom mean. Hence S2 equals 0.9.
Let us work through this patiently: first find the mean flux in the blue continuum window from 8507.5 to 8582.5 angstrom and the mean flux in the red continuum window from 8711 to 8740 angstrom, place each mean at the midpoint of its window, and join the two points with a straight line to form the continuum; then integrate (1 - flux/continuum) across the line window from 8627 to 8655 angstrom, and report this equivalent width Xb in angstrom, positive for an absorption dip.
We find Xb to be 0.5 angstrom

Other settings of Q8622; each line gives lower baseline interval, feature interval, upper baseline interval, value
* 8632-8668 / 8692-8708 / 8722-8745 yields 0.0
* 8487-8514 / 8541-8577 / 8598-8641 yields -0.8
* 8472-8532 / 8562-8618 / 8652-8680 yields 0.7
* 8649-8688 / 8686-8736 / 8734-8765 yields 0.5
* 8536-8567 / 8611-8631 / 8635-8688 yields 0.5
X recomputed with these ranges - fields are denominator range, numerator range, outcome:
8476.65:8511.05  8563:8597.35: 0.99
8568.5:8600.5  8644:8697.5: 0.99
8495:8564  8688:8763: 0.95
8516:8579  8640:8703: 0.96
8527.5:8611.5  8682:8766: 0.97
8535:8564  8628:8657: 0.95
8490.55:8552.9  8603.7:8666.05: 0.95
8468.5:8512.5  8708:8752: 0.98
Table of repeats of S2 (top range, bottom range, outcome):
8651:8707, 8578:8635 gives 1.00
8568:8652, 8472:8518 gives 0.98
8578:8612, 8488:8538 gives 0.96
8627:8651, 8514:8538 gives 0.95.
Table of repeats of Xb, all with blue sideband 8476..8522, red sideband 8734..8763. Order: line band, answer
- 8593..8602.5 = 0.1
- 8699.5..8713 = 0.0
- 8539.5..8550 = -0.4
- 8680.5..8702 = 0.4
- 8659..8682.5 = 0.2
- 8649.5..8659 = 0.0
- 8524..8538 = -0.3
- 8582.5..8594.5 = 0.1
